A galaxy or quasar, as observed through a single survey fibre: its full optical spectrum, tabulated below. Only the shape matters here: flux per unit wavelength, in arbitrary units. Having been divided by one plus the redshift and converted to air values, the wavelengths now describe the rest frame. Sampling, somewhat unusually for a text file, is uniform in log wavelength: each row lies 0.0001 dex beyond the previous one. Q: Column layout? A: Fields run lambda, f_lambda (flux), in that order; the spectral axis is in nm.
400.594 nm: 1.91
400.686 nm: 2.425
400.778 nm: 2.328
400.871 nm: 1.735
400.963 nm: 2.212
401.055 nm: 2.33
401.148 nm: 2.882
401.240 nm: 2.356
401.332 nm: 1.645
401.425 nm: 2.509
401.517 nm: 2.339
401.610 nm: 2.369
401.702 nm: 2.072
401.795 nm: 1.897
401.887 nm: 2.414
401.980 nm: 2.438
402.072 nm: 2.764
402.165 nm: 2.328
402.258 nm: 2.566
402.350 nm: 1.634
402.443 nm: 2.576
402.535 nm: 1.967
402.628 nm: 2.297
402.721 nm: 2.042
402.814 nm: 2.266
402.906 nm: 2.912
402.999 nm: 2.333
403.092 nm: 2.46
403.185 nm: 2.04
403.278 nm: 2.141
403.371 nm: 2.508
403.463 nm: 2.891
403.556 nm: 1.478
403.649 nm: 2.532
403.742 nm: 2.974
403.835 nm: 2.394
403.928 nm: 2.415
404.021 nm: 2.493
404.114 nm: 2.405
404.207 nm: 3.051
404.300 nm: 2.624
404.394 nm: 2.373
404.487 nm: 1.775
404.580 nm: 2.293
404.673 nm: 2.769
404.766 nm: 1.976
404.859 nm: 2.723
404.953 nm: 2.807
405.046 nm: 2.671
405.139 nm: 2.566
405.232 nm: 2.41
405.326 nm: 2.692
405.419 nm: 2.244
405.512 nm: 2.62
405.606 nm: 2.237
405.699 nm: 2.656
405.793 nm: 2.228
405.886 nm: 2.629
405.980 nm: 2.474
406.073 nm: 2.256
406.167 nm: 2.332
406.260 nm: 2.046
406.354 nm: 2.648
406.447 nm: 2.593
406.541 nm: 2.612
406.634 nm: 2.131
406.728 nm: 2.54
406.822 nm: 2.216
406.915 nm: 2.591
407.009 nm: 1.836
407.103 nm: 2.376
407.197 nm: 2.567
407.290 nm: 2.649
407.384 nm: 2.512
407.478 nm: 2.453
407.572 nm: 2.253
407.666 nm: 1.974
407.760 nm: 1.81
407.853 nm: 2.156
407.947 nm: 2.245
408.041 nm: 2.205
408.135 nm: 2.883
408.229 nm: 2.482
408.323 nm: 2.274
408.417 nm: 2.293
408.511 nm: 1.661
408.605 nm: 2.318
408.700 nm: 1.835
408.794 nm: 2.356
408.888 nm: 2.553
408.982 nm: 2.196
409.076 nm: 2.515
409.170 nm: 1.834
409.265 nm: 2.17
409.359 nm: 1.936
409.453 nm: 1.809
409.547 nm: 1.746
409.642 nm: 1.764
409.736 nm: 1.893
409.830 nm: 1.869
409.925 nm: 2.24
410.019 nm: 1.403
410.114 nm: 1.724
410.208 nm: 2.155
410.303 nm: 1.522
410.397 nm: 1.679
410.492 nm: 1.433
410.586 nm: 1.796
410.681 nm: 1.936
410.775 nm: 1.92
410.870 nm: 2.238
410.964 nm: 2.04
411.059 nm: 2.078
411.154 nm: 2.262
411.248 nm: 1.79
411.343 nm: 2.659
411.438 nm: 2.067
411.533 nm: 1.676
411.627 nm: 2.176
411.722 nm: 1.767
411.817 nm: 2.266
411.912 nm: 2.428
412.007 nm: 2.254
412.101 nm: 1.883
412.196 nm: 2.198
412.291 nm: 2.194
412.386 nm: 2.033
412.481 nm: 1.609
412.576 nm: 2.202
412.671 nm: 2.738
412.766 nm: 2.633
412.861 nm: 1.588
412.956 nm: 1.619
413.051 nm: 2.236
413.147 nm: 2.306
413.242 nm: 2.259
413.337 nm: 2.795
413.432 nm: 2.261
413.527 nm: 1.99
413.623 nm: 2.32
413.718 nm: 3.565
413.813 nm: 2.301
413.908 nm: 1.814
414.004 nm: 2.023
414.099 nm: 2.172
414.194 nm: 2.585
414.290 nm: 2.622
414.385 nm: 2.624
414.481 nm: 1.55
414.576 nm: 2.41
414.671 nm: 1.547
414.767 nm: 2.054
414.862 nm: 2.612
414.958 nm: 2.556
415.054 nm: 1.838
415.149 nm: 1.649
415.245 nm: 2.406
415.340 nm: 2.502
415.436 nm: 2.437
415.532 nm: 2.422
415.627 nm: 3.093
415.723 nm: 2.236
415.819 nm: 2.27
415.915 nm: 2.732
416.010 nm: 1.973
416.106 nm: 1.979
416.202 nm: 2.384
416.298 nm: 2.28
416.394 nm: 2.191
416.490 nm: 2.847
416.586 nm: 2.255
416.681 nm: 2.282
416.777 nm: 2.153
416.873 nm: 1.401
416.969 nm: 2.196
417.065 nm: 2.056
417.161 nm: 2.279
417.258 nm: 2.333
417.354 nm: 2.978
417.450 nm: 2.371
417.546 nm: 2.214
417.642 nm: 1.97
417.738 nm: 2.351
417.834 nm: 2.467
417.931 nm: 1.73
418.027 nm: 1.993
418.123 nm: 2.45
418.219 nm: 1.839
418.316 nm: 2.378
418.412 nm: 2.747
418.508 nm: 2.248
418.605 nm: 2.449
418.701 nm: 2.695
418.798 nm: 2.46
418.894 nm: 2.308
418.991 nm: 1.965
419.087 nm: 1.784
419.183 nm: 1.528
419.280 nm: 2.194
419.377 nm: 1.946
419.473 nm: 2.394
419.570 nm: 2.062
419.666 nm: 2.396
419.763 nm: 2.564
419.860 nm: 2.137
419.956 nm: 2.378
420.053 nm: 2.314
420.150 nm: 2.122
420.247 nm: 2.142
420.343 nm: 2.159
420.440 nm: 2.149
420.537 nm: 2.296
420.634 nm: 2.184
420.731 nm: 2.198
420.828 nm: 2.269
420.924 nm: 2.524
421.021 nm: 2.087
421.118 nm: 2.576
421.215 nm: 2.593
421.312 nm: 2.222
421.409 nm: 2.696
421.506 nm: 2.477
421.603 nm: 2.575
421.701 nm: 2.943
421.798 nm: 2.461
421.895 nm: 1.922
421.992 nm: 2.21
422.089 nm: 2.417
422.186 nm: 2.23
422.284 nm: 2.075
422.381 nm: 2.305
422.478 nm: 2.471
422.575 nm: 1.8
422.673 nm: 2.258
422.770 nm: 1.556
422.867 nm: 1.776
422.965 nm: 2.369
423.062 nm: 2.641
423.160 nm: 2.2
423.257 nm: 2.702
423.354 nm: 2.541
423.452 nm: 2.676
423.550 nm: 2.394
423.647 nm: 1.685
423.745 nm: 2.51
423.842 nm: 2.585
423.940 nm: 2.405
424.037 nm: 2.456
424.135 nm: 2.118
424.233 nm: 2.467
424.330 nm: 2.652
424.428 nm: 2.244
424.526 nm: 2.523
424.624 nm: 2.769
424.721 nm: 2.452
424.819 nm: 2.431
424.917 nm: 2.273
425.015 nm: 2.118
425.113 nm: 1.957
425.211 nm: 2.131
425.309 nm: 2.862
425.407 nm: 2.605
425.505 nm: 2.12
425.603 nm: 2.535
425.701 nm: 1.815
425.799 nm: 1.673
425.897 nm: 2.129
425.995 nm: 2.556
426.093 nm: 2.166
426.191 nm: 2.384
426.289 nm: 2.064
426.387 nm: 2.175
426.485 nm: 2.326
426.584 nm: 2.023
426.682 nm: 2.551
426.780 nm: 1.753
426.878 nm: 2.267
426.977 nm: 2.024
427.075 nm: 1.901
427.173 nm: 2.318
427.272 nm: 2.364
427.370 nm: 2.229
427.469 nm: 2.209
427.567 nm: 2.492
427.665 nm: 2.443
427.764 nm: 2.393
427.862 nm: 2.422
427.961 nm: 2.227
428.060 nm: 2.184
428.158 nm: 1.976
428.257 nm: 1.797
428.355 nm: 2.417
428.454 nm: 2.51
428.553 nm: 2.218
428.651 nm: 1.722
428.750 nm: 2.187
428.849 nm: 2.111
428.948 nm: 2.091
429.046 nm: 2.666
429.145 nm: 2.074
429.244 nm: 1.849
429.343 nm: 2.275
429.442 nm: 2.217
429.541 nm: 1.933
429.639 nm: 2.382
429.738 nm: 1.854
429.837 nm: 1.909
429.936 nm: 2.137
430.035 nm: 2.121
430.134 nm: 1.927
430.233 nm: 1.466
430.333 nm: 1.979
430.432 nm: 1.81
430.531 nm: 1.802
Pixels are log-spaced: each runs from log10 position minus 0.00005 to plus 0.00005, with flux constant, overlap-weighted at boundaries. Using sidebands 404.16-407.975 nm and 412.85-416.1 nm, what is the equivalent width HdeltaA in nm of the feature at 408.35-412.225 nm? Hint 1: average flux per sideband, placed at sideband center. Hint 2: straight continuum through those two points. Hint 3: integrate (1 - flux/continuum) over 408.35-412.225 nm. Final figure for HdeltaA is 0.552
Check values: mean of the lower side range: 2.41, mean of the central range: 2.01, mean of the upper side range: 2.28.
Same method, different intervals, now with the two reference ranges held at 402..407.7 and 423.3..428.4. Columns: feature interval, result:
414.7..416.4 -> 0.028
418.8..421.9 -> 0.055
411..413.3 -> 0.234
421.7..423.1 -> 0.063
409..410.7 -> 0.370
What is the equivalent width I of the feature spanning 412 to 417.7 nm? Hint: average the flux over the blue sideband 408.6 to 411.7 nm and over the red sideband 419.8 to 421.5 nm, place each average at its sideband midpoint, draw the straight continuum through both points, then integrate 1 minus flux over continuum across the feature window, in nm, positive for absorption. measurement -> -0.349 nm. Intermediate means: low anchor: 1.98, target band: 2.26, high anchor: 2.3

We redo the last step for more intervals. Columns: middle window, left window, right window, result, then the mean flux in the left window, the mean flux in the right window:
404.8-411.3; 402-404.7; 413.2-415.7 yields 0.417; 2.39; 2.32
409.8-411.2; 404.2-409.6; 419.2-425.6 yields 0.266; 2.33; 2.32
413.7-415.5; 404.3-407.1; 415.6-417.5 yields 0.052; 2.41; 2.31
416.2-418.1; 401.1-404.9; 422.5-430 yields 0.044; 2.36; 2.24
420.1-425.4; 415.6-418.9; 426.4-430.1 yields -0.229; 2.3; 2.18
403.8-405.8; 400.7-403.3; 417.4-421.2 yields -0.179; 2.28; 2.24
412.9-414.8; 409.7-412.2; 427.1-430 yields -0.229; 1.97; 2.19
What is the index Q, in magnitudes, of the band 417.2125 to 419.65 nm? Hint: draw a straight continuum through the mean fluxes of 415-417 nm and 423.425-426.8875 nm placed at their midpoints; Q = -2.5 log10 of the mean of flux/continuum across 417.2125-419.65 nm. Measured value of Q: 0.02 mag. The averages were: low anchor 2.26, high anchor 2.3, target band 2.24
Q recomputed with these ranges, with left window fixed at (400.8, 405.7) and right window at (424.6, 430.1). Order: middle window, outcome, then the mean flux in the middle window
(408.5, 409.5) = 0.10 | 2.12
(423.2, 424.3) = -0.09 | 2.42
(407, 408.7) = 0.03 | 2.27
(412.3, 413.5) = 0.06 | 2.19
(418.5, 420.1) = 0.02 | 2.22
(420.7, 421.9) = -0.09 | 2.45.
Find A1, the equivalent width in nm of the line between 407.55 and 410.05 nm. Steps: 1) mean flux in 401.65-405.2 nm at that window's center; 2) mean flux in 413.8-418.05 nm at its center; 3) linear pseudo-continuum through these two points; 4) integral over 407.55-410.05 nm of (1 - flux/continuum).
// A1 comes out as 0.25 nm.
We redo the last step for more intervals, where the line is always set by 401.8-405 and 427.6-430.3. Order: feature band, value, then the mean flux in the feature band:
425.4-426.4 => -0.01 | 2.19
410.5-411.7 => 0.15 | 2.03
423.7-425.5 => -0.20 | 2.41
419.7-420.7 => -0.01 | 2.24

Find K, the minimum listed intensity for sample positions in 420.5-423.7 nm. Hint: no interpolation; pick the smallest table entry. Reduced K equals 1.556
